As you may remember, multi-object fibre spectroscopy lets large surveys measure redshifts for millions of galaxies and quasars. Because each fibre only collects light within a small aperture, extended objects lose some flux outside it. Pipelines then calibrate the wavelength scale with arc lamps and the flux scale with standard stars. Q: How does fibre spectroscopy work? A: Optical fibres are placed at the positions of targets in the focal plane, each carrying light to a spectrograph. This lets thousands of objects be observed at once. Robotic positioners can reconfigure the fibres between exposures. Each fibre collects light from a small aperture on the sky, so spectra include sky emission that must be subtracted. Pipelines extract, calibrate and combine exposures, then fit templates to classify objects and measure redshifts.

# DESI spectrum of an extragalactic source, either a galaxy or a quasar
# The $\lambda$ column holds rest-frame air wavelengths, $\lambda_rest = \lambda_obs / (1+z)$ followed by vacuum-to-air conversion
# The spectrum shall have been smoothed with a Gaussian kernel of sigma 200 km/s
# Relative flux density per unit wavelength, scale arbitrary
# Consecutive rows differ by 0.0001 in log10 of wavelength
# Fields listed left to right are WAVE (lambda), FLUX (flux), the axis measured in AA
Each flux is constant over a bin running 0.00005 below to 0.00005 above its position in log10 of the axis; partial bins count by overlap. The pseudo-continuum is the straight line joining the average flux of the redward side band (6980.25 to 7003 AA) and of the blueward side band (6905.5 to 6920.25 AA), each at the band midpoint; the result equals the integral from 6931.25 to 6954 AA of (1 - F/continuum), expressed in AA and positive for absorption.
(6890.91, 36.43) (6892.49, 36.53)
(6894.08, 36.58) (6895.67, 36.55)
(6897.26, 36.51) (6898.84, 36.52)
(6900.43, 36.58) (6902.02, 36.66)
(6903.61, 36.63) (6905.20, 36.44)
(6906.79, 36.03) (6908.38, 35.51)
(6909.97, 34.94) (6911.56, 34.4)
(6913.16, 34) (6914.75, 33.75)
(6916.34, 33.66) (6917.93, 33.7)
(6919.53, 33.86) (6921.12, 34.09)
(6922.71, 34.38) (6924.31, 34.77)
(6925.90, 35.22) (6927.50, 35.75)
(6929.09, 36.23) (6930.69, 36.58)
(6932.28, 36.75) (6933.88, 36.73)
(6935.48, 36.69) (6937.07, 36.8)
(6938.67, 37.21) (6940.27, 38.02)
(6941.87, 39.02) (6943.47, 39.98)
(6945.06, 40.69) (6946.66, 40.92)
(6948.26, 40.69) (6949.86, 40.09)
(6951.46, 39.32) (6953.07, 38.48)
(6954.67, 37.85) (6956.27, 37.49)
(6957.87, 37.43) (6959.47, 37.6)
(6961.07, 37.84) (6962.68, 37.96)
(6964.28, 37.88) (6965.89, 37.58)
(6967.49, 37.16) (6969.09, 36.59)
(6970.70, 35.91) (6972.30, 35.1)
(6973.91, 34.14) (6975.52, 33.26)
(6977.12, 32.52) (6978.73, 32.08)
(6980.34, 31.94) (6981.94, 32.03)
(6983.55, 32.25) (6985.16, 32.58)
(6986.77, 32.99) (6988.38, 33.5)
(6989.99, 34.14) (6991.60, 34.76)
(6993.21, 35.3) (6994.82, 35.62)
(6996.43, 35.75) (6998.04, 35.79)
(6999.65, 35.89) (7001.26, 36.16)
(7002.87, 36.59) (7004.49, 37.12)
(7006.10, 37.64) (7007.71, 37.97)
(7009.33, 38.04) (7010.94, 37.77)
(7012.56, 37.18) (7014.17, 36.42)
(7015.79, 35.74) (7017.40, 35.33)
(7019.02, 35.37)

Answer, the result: -2.8 AA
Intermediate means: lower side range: 34.5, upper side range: 34.4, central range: 38.6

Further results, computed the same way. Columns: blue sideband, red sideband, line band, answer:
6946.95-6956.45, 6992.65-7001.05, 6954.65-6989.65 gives 2.37 AA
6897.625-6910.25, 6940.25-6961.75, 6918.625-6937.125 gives 1.01 AA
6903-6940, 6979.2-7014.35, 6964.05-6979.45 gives 0.09 AA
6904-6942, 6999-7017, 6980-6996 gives 1.31 AA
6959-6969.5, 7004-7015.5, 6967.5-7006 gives 2.99 AA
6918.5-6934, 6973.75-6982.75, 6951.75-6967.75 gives -2.02 AA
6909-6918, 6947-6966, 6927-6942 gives -0.28 AA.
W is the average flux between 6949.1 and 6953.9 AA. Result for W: 39.2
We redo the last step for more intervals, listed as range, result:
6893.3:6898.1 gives 36.6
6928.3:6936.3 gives 36.6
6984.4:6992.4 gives 33.6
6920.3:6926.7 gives 34.6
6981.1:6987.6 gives 32.5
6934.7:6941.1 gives 37.2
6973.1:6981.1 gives 32.8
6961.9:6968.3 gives 37.7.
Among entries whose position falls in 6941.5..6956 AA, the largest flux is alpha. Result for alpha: 40.92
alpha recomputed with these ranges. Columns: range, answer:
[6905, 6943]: 39.02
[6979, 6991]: 34.14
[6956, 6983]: 37.96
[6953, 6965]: 38.48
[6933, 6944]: 39.98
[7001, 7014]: 38.04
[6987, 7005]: 37.12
